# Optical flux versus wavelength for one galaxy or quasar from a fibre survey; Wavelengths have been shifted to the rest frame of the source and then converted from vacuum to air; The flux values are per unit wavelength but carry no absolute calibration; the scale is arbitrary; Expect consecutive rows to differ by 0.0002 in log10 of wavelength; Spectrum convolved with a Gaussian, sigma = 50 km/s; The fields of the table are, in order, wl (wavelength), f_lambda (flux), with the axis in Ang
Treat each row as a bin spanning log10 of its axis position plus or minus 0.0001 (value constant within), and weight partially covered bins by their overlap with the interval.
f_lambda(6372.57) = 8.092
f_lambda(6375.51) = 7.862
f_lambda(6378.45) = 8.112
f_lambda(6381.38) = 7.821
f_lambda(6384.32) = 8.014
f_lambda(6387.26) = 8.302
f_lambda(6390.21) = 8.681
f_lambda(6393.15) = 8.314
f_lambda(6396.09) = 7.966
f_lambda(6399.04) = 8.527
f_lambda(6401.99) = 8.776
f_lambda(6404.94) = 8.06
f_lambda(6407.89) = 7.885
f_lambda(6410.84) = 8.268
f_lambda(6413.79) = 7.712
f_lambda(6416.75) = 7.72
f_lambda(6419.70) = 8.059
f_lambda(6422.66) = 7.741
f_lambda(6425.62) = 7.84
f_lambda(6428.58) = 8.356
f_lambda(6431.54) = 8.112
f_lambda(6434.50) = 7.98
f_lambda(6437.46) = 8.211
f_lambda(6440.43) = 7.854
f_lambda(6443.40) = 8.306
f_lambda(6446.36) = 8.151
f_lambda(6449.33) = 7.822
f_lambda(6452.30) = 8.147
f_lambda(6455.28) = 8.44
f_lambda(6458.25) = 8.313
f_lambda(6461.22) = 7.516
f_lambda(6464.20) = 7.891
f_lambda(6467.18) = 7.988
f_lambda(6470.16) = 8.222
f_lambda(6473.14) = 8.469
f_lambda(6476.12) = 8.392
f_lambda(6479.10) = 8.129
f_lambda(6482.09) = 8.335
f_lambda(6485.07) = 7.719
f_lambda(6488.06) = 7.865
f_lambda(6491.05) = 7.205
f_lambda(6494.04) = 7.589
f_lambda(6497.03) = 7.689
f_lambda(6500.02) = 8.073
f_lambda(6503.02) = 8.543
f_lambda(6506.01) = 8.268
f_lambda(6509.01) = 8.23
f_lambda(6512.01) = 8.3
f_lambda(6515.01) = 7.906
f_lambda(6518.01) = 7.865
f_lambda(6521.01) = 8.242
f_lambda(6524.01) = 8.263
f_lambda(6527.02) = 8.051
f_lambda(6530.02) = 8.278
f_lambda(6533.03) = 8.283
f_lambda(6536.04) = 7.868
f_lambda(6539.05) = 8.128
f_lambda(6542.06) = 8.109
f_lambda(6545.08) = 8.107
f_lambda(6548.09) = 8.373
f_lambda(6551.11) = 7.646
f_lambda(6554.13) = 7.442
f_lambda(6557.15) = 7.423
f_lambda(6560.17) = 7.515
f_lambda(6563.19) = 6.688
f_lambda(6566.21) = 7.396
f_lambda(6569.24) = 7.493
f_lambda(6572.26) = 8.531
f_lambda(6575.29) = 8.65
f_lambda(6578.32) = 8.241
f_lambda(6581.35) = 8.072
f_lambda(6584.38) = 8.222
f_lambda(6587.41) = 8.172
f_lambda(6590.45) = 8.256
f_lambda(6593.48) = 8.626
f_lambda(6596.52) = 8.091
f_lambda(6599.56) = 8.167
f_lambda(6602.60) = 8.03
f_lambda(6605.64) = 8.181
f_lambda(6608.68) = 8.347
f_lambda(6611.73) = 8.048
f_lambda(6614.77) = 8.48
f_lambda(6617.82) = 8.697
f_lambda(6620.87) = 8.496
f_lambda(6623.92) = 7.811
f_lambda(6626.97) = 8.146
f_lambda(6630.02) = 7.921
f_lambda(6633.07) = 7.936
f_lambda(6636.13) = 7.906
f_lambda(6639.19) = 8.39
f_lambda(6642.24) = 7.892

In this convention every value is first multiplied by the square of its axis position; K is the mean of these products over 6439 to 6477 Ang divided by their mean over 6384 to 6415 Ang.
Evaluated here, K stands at 1.0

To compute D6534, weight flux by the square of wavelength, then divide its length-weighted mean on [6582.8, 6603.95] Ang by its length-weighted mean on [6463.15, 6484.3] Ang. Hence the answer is 1.04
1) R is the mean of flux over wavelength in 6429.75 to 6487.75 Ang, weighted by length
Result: 8.1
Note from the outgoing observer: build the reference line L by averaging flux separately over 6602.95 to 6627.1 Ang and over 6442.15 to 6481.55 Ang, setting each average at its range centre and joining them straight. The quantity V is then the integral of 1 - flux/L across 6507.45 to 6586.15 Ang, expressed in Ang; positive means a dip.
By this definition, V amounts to 2.29 Ang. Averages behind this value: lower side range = 8.14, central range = 7.97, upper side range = 8.27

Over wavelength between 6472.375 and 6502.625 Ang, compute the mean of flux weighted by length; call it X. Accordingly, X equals 7.96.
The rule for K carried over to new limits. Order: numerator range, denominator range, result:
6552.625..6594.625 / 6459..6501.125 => 1.02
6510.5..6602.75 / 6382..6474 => 1.03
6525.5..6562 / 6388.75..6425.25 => 1.02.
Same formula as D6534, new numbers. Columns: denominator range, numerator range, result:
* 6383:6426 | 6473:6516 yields 1.02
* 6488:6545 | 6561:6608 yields 1.02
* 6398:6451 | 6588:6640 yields 1.08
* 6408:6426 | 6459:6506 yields 1.03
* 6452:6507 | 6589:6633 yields 1.07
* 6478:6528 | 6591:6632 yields 1.06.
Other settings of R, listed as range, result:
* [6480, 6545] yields 8.04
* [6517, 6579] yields 7.93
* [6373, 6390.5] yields 8.09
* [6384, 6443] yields 8.12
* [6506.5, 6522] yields 8.11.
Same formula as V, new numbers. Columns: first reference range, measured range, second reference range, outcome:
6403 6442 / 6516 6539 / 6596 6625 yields 0.0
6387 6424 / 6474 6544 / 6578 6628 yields 1.2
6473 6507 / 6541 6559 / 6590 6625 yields 0.7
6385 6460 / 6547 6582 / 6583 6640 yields 1.8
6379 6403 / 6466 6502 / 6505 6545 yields 0.9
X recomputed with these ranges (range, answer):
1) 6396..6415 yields 8.19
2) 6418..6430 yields 7.99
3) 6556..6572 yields 7.4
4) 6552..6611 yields 7.97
